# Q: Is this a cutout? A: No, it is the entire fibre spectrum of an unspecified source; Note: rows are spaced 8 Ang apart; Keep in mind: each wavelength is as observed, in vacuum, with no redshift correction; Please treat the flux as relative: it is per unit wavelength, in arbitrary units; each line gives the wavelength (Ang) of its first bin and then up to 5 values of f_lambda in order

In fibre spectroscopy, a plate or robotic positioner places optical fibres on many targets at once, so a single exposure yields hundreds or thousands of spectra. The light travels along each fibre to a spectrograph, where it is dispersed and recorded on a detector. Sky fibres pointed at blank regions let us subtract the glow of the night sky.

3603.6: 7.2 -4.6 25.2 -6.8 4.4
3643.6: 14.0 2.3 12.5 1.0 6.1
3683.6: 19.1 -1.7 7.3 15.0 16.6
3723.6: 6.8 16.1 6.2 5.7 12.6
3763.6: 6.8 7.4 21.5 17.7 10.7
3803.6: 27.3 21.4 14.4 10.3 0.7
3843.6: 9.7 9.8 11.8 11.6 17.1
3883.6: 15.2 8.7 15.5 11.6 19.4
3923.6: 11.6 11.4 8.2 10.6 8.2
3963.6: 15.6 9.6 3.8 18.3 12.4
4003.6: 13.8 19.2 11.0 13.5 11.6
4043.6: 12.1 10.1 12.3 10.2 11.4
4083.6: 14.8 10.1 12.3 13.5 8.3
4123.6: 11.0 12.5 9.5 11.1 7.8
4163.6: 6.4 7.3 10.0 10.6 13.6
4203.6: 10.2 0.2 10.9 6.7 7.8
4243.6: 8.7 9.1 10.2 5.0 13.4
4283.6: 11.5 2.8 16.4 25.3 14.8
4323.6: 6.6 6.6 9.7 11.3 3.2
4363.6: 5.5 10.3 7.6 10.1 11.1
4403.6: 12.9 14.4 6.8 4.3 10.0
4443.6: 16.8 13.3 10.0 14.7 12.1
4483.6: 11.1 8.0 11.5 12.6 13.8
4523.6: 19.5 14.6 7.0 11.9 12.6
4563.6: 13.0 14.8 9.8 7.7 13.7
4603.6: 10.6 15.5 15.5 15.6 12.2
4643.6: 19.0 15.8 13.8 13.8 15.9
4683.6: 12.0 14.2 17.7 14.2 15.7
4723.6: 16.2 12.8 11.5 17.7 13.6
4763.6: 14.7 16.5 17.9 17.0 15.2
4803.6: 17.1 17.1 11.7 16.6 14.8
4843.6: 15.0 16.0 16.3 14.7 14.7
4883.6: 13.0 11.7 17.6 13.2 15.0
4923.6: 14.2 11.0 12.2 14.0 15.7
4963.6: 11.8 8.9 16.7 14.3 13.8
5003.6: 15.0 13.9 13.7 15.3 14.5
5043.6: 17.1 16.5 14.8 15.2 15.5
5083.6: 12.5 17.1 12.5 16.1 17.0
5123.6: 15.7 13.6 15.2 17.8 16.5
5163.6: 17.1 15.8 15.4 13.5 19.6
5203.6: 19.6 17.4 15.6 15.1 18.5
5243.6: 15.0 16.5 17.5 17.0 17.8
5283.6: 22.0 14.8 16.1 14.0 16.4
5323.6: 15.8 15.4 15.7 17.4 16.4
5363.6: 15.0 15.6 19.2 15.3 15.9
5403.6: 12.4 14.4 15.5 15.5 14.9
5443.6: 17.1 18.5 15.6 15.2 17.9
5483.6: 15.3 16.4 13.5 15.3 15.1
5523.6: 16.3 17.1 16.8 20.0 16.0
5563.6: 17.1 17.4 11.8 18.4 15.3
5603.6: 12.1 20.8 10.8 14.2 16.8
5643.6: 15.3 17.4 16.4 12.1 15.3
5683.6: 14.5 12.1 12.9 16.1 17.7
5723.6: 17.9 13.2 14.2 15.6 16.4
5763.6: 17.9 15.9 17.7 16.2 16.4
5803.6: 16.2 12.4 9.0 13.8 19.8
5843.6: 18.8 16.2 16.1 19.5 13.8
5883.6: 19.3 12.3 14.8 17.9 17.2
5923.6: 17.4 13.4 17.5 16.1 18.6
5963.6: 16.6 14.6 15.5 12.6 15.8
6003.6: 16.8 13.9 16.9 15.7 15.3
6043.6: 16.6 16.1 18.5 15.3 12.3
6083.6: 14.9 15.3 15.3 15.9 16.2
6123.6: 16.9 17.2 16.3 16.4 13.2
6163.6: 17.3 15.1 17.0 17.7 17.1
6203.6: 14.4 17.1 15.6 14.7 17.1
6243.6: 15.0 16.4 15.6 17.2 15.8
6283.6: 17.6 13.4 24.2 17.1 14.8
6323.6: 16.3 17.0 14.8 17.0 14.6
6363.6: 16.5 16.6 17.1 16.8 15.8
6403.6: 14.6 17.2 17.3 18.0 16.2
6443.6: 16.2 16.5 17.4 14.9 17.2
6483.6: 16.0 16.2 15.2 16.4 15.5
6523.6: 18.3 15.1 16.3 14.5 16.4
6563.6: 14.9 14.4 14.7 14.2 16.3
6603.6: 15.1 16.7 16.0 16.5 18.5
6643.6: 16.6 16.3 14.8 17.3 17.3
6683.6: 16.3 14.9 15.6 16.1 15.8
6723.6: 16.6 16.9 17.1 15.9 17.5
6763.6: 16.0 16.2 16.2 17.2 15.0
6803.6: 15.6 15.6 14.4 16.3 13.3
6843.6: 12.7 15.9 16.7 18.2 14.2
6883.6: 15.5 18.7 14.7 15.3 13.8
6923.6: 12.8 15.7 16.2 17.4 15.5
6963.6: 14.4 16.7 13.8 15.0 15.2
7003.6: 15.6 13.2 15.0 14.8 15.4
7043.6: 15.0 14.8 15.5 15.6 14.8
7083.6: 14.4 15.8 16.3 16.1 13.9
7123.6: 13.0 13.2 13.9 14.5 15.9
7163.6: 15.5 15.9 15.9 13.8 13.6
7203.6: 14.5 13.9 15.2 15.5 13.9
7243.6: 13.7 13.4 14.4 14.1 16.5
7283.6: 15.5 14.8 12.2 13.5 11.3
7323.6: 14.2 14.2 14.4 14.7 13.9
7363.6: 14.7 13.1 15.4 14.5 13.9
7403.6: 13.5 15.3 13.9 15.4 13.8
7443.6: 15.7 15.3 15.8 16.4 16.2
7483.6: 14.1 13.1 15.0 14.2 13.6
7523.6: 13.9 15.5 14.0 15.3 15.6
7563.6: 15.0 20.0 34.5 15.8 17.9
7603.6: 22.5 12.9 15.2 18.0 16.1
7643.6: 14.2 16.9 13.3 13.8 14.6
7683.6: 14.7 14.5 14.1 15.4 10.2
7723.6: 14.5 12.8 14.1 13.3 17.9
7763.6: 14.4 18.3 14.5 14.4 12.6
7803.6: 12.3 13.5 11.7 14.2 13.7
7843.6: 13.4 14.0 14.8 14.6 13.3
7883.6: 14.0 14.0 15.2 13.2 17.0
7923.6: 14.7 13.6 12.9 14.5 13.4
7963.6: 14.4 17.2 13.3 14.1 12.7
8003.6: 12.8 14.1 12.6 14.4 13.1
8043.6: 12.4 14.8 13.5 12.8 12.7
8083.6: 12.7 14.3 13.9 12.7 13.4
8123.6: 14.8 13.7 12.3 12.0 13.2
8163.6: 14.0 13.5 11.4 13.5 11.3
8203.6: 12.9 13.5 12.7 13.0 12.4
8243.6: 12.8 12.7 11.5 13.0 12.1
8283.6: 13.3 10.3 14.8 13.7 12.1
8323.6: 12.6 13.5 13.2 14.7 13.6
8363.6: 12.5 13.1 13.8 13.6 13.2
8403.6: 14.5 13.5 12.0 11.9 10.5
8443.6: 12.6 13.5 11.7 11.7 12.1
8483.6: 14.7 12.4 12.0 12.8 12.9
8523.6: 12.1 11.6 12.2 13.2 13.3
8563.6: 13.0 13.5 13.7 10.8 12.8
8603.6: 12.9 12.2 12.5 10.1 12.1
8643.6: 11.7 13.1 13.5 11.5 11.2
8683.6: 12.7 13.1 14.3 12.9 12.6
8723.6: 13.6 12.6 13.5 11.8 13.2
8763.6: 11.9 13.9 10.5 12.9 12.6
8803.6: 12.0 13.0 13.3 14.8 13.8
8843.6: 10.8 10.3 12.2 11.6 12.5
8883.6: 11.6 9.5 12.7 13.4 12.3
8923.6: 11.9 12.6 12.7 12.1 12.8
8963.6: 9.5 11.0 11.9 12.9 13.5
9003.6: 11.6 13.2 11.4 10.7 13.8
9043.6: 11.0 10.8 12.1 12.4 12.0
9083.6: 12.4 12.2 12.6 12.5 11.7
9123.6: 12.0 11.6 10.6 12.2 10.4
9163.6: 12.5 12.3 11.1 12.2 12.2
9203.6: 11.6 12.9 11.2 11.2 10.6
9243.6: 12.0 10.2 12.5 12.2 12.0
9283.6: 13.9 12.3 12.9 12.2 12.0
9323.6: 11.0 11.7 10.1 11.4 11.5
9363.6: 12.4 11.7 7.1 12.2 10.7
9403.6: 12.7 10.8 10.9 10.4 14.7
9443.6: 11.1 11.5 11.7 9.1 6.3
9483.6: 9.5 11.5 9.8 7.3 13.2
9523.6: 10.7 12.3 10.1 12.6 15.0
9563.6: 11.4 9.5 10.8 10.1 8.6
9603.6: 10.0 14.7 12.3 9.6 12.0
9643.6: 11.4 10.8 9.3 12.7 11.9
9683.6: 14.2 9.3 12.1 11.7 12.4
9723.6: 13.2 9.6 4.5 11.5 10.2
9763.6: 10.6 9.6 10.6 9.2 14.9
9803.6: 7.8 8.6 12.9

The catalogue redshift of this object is 0.154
